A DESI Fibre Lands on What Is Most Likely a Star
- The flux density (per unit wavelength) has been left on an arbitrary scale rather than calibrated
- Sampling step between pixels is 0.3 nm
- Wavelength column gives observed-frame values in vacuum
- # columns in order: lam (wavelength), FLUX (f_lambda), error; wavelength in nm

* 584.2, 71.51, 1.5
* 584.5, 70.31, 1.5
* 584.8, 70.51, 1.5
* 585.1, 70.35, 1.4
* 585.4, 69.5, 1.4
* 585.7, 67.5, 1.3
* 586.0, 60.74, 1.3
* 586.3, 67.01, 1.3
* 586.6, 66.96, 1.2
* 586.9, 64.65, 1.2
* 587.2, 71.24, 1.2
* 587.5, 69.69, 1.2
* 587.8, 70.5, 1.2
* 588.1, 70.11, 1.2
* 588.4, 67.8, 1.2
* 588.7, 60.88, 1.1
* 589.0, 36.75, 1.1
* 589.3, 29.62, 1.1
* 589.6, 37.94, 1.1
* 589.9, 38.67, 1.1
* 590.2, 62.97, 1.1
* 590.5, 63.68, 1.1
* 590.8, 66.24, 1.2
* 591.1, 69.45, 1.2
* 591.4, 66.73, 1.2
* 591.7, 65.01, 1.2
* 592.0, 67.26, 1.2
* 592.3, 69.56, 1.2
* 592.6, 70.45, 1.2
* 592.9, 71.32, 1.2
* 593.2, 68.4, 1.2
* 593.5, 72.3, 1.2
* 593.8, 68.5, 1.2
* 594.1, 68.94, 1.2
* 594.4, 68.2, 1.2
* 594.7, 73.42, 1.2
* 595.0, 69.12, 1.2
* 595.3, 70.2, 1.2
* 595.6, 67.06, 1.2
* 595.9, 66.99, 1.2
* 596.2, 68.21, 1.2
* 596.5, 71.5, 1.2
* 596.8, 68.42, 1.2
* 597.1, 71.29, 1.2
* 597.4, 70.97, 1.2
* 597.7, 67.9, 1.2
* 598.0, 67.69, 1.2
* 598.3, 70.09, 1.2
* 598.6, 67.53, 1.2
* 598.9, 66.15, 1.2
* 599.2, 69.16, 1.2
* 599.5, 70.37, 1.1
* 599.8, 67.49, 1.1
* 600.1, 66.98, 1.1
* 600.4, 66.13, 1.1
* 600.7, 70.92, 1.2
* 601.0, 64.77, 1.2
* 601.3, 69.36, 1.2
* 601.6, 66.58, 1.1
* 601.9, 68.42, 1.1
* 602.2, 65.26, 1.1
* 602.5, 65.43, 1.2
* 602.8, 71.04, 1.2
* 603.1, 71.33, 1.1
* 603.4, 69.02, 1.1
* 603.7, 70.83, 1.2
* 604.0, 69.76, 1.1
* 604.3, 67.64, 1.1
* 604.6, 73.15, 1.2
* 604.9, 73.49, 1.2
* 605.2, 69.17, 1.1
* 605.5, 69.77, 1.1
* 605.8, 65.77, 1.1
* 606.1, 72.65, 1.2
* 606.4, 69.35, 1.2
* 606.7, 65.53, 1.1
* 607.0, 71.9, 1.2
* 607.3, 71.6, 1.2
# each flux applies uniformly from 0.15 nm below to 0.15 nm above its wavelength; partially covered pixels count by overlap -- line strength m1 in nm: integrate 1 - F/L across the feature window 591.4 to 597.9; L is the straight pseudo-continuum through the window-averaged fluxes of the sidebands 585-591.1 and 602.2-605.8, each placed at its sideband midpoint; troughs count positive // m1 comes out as -0.48 nm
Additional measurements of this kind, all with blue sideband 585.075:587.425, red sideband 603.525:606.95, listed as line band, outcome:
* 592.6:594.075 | -0.042 nm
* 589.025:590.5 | 0.516 nm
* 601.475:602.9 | 0.044 nm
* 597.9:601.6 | 0.055 nm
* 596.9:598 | -0.015 nm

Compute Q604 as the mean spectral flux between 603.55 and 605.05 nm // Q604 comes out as 71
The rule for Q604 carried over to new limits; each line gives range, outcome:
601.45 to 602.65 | 66.4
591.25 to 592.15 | 66.3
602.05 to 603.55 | 68.4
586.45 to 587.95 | 68.6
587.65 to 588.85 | 67.3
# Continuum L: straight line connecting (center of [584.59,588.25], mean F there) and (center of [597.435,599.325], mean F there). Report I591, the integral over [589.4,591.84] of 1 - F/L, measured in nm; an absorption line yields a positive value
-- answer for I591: 0.36 nm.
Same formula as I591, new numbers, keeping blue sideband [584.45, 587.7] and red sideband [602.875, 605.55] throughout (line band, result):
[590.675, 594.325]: 0.01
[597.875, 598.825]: 0.02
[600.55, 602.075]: 0.05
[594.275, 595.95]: 0.00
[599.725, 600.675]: 0.04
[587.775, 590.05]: 0.60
